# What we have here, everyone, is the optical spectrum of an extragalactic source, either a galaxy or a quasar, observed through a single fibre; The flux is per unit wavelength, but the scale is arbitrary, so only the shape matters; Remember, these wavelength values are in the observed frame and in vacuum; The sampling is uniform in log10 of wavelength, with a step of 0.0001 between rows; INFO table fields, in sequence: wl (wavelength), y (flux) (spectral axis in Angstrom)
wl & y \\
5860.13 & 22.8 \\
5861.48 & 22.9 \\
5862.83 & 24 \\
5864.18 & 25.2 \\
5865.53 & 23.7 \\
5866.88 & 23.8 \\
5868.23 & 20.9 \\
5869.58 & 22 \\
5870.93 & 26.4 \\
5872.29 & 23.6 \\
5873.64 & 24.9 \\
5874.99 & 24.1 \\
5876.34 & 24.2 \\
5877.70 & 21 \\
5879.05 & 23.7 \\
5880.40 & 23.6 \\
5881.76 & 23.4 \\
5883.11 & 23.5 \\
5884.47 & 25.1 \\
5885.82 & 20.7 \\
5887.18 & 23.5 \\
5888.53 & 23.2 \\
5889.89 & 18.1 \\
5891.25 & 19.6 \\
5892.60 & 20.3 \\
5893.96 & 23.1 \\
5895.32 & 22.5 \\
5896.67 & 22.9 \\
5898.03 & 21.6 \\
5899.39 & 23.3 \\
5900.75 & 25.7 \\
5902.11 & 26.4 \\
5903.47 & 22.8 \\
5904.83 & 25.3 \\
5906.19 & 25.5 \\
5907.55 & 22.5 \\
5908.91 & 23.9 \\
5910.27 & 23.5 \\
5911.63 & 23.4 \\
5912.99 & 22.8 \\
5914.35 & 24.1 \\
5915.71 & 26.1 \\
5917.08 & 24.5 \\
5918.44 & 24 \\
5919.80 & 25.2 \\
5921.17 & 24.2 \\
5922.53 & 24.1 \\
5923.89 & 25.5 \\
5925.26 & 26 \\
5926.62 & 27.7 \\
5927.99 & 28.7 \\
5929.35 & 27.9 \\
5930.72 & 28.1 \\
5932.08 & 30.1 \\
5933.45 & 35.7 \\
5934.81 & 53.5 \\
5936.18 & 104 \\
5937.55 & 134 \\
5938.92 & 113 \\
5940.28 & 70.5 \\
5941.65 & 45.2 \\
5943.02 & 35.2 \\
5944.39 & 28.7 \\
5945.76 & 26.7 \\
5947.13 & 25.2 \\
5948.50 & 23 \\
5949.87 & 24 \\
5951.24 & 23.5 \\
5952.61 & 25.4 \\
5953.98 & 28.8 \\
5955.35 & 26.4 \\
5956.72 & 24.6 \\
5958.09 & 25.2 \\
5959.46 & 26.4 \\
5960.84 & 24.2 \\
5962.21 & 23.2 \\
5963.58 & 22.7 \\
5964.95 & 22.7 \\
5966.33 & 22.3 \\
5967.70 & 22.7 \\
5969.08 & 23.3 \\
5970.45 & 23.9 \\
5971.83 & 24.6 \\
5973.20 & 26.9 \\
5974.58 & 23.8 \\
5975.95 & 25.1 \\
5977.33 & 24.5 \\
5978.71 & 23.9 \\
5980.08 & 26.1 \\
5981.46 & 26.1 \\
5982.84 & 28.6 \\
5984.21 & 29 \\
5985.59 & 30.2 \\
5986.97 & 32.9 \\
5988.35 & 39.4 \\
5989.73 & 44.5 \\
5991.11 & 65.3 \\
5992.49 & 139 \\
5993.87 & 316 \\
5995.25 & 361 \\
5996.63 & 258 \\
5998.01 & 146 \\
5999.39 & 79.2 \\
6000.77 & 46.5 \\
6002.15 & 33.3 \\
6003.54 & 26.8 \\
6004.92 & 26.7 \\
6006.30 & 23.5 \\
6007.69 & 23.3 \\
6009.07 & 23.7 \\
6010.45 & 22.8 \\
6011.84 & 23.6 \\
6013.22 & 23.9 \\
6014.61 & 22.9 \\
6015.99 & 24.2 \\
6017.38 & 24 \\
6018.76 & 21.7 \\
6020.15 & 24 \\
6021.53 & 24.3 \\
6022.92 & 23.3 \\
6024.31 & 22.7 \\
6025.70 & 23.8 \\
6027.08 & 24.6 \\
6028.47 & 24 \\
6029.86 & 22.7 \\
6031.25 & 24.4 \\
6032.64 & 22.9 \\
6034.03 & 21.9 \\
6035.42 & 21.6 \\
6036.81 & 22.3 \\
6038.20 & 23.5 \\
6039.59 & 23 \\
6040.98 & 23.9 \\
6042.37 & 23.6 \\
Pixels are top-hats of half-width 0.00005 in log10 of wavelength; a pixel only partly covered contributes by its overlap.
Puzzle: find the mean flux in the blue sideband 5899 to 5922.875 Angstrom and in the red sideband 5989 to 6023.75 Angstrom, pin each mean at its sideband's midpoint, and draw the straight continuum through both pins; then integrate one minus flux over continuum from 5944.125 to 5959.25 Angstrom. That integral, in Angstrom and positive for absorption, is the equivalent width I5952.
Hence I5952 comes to 6.6 Angstrom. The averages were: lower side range 24.3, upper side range 73.6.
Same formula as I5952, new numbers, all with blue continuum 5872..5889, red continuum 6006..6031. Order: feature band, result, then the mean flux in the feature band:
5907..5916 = -0.1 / 23.7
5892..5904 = 0.1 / 23.2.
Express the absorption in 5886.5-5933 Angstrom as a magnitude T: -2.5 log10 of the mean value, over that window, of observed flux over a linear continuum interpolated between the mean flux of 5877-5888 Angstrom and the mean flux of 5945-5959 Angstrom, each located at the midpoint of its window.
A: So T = -0.017 mag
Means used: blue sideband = 23.1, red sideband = 25.3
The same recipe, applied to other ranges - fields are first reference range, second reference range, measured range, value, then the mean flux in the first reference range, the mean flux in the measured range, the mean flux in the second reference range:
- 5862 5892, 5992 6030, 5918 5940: -0.14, 23.1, 46.5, 66.4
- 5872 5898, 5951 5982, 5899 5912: -0.05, 22.6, 24.3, 24.6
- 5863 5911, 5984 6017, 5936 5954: -0.01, 23.3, 49.8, 77.7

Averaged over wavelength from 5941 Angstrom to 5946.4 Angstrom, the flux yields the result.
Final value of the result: 33.9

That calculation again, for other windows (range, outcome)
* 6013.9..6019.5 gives 23.2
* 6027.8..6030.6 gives 23.3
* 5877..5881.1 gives 22.7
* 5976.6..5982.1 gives 25.1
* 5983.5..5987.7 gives 30.8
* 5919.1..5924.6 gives 24.7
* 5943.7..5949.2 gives 25.9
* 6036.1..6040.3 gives 22.9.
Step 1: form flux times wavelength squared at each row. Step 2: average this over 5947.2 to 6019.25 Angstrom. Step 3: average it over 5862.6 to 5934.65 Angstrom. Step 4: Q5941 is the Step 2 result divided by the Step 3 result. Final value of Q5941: 2.1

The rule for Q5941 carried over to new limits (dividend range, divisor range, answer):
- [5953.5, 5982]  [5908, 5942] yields 0.62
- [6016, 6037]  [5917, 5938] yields 0.61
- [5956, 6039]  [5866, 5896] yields 2.07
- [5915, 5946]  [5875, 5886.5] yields 1.90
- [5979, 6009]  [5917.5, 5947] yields 1.93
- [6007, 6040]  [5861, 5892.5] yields 1.06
